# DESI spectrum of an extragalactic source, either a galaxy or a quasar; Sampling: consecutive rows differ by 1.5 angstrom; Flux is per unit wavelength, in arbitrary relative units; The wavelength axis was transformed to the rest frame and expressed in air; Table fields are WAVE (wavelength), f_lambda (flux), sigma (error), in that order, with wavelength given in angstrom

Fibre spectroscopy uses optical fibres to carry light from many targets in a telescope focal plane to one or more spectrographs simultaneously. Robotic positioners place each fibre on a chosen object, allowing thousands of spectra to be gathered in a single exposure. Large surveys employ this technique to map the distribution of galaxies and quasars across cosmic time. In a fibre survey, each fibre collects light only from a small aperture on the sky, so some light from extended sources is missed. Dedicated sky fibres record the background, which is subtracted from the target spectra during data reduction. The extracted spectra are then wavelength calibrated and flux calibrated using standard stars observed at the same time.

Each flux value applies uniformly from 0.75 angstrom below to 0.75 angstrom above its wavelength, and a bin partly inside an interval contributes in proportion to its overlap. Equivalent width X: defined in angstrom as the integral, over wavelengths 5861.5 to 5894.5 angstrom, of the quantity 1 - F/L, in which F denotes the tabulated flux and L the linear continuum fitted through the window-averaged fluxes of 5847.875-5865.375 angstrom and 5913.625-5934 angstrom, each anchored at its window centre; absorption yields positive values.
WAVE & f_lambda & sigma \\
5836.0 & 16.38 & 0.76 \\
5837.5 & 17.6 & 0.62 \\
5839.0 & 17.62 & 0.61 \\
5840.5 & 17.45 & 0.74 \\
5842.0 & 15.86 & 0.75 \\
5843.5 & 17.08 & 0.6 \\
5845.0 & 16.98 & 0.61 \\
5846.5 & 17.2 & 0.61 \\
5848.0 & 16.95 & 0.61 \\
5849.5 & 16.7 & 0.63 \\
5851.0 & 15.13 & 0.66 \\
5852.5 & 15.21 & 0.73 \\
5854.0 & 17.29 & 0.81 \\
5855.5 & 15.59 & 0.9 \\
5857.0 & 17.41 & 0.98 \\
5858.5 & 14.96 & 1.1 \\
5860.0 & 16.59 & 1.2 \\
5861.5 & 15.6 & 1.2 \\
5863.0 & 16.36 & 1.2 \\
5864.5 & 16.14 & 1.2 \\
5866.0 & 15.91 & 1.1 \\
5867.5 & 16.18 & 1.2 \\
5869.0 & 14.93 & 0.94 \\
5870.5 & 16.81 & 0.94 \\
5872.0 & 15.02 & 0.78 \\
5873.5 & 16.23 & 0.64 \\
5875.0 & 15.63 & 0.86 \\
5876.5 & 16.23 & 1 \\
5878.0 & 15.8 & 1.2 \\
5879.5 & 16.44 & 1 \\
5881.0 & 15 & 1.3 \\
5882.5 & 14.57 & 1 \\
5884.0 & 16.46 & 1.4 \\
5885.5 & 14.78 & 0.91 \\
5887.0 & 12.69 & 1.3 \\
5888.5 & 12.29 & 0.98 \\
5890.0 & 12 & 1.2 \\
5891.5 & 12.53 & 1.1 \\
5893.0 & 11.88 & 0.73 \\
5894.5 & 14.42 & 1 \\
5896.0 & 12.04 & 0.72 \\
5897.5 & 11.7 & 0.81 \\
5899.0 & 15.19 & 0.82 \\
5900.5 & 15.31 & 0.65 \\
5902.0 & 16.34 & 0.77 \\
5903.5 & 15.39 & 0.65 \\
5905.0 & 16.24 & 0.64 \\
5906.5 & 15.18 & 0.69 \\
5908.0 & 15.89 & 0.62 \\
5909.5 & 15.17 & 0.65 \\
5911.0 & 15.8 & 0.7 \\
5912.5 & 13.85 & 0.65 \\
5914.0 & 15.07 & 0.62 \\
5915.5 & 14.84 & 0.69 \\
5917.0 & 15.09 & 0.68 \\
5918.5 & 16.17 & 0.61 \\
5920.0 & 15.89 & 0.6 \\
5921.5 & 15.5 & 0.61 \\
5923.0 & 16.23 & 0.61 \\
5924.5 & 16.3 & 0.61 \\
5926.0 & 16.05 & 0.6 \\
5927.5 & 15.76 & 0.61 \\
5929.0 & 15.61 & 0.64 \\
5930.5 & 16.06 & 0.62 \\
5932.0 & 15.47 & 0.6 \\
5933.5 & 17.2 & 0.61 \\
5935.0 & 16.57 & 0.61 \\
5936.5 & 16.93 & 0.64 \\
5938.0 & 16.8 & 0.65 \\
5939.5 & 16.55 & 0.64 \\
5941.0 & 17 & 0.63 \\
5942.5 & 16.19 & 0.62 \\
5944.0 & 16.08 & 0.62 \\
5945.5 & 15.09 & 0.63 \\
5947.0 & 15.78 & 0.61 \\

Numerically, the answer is 2.2 angstrom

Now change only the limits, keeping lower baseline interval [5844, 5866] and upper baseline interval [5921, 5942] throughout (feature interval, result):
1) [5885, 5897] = 2.60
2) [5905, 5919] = 0.88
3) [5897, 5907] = 0.71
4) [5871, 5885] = 0.50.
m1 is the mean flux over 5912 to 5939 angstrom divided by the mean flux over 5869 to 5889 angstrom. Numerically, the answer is 1.04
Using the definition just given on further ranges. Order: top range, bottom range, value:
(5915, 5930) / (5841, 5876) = 0.97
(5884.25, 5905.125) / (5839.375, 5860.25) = 0.84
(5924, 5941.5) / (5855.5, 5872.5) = 1.02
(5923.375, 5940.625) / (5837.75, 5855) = 0.98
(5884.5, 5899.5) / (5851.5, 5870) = 0.81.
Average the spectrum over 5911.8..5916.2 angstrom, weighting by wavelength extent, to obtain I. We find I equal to 14.6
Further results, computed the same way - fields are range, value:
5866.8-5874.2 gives 15.8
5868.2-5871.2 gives 15.9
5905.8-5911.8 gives 15.5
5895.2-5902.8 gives 14.1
